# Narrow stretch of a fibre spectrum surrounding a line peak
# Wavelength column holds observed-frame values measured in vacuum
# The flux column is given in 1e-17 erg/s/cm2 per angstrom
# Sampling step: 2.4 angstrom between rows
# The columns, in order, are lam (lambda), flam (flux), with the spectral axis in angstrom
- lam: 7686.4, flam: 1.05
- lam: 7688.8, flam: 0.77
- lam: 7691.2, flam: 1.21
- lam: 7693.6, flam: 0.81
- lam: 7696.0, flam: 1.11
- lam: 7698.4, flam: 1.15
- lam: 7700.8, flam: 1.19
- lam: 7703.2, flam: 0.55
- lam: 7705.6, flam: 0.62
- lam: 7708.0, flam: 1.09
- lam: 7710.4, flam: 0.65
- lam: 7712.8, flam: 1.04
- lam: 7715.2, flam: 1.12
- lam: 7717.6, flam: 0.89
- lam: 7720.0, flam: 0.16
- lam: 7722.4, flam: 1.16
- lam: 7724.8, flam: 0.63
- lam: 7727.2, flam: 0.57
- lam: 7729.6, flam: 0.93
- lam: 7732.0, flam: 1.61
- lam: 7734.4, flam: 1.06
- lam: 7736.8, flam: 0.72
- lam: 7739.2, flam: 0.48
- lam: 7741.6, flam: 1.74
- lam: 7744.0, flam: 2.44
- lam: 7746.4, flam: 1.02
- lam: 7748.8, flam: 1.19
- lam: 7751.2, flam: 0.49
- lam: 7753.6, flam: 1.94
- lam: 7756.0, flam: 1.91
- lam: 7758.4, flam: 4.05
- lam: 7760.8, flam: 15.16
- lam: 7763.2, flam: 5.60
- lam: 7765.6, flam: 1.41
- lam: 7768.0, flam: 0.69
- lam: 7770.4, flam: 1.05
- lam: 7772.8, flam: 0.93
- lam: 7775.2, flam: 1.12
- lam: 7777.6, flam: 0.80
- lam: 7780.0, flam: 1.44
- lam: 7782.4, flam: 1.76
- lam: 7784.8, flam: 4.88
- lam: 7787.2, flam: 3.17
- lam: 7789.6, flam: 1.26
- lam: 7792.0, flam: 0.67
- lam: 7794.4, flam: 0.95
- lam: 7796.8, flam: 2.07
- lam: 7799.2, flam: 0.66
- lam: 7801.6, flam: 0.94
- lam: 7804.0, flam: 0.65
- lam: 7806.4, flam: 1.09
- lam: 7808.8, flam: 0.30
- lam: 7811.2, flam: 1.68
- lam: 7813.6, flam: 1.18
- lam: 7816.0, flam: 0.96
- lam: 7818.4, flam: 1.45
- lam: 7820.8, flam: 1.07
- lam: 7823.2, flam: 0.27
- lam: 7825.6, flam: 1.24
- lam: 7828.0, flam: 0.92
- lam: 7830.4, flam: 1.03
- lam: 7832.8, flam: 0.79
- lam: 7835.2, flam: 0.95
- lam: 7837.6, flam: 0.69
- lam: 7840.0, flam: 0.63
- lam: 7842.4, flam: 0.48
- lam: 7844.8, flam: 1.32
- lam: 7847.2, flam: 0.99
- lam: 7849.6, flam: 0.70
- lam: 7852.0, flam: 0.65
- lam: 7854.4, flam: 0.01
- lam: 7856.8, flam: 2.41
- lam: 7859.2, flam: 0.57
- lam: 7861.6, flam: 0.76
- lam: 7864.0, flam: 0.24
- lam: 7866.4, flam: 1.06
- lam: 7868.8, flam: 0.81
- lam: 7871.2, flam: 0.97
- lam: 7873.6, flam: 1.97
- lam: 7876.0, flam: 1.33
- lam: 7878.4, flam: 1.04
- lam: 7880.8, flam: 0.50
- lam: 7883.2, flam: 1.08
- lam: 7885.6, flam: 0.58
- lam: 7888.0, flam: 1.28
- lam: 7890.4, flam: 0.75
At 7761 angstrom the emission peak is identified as H-alpha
